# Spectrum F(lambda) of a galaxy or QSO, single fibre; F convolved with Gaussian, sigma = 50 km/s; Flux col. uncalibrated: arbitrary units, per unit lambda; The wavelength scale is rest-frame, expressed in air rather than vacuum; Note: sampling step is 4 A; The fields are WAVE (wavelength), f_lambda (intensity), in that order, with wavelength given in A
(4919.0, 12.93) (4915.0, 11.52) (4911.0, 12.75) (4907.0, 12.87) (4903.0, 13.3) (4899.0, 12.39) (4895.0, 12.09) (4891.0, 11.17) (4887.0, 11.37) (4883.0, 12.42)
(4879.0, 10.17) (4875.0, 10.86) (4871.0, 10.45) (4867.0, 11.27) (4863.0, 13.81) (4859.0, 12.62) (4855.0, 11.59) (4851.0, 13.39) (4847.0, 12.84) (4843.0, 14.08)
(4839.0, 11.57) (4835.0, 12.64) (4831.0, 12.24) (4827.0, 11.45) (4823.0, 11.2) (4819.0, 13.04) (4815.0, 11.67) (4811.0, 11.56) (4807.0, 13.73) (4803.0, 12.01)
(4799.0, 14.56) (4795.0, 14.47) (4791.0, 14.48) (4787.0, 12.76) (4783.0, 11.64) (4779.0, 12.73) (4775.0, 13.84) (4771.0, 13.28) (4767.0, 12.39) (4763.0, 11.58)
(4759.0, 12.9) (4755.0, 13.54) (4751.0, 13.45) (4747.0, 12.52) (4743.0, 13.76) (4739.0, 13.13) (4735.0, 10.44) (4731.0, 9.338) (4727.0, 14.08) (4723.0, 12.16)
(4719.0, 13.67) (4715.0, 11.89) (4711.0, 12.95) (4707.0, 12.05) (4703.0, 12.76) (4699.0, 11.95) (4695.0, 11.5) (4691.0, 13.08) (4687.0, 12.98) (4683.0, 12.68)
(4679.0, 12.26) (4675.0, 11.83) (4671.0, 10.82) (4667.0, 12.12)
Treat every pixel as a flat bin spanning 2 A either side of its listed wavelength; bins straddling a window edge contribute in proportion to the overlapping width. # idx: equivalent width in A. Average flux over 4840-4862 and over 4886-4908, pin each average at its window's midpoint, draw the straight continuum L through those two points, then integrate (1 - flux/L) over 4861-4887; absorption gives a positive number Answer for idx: 2.20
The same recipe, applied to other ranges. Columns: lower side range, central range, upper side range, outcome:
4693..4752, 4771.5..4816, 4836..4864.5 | -1.6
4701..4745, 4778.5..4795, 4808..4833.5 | -1.4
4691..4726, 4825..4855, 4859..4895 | -2.0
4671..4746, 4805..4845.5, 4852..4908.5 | -1.0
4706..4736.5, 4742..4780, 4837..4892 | -2.9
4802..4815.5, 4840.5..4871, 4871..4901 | -2.2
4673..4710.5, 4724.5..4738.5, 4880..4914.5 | 0.9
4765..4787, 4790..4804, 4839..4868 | -1.3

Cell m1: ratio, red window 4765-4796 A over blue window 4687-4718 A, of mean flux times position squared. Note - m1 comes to 1.10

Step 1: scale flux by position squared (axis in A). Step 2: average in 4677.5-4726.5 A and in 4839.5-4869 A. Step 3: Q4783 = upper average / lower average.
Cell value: 1.1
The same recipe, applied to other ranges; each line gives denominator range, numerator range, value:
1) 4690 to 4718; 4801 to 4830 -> 1.03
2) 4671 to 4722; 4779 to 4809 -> 1.12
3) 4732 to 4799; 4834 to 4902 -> 0.97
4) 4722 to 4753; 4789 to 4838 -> 1.06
